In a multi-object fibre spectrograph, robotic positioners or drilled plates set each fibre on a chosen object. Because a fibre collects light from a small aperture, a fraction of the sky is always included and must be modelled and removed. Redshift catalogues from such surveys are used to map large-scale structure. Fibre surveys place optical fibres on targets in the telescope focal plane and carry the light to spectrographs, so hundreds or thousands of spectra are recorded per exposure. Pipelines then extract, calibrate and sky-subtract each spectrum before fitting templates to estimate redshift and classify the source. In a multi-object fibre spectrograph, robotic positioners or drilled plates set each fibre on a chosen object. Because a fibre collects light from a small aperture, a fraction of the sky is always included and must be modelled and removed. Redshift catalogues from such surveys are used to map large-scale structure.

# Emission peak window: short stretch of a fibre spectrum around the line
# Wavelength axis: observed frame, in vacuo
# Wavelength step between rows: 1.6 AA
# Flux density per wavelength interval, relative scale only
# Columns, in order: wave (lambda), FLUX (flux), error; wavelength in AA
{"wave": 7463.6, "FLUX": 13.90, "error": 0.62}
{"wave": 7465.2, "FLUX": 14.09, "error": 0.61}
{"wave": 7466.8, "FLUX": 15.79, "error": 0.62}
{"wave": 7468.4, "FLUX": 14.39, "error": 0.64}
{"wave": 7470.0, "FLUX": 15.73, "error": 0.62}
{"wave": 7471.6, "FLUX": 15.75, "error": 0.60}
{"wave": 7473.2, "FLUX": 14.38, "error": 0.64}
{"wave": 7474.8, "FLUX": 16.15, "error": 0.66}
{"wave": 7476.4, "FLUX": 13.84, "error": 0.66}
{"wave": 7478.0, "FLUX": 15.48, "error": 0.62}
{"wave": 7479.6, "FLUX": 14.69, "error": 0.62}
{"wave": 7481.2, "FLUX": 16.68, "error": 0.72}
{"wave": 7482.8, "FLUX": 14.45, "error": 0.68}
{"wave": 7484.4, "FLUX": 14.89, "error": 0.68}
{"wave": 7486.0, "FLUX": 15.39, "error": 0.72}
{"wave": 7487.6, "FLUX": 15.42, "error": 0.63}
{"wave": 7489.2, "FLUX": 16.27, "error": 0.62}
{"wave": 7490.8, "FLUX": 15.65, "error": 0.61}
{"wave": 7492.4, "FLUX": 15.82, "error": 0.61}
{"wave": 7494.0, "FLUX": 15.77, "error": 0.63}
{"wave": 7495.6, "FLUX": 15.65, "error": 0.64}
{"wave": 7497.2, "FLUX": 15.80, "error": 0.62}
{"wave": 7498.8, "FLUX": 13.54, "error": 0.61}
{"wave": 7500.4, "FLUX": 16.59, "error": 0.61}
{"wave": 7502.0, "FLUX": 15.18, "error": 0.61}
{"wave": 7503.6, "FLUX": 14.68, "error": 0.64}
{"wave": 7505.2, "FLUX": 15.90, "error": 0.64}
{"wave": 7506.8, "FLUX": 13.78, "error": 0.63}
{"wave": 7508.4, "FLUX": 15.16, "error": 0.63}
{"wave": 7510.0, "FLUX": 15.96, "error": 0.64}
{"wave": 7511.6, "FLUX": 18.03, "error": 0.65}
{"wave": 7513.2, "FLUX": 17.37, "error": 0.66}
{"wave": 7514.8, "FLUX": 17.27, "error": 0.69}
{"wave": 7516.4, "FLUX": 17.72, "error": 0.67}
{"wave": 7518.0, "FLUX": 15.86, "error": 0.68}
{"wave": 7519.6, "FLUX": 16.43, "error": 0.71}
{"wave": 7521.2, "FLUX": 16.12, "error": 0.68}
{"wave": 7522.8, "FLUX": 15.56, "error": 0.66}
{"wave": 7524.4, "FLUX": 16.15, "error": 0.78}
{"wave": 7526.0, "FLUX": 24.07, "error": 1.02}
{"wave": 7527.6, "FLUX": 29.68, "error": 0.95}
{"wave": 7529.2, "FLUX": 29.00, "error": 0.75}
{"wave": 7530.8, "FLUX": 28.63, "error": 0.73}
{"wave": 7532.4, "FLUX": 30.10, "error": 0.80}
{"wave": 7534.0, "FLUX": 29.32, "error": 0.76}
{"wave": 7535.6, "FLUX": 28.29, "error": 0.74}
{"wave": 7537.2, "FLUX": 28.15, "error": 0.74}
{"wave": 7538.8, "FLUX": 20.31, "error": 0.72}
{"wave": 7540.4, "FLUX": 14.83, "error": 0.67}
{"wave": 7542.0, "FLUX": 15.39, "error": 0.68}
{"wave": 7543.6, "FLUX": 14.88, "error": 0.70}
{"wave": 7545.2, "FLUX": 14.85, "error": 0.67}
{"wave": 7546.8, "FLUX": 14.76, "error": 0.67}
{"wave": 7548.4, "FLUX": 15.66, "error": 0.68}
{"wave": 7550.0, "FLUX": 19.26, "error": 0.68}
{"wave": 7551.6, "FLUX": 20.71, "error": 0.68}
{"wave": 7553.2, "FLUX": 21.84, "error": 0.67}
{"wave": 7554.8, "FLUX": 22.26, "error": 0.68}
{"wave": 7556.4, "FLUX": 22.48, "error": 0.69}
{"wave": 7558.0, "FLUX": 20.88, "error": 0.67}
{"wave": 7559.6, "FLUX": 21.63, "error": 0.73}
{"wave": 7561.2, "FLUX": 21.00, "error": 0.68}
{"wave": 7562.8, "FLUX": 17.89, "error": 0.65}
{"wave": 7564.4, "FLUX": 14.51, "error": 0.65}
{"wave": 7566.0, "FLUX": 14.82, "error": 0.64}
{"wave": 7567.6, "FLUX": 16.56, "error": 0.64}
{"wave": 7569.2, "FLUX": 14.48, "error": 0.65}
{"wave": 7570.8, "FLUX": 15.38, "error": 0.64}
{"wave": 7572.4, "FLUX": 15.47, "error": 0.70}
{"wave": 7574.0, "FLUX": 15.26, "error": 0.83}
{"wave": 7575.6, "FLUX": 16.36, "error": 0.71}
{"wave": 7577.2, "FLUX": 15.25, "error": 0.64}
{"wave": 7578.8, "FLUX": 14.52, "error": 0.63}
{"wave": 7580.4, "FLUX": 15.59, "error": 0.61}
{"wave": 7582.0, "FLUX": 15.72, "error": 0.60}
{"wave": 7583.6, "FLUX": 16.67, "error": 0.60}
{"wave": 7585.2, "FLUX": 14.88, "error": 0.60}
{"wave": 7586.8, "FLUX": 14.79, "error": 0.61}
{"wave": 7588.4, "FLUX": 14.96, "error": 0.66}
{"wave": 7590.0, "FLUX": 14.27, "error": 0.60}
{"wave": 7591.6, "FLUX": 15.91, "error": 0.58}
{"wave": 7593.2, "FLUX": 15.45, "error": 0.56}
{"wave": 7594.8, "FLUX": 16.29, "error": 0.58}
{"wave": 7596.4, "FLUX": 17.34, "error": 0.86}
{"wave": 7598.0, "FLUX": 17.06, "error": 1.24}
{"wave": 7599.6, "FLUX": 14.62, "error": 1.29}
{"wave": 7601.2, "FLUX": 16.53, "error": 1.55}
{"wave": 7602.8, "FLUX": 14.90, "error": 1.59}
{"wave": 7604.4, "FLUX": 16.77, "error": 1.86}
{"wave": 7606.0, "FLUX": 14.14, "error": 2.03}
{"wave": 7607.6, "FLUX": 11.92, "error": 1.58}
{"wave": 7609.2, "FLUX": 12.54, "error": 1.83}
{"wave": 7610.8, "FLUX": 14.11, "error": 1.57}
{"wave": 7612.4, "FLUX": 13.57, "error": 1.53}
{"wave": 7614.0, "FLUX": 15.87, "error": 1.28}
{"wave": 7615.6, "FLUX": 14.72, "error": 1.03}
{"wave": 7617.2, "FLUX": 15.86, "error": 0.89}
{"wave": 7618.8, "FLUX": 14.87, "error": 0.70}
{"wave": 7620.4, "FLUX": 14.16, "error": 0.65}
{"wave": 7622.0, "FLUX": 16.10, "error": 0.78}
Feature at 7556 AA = [N II]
